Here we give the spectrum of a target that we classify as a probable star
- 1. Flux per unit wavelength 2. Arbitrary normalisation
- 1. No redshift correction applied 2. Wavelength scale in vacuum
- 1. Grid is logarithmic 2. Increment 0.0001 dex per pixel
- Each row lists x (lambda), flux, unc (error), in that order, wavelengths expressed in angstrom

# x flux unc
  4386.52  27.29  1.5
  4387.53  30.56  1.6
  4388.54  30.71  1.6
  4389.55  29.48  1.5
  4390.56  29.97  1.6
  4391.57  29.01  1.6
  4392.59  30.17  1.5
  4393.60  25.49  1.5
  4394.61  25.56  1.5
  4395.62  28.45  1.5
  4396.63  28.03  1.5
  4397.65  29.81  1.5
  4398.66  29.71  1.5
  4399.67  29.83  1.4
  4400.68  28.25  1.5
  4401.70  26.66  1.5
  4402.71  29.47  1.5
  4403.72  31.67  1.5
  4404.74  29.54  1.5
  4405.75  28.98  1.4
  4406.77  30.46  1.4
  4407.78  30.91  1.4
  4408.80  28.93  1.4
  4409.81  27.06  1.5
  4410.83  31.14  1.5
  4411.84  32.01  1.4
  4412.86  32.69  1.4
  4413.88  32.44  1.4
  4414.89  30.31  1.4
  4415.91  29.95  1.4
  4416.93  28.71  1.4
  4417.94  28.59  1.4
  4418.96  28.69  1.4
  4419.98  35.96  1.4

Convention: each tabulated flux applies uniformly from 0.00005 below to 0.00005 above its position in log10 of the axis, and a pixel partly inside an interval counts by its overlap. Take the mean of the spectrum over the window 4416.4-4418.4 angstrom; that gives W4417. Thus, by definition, 28.7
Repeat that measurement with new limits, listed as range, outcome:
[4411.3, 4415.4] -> 31.9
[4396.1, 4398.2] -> 28.9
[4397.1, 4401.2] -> 29.3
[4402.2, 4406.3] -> 29.9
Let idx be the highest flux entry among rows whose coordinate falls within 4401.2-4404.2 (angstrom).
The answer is 31.67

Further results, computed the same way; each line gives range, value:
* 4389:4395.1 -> 30.17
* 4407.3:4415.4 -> 32.69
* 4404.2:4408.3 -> 30.91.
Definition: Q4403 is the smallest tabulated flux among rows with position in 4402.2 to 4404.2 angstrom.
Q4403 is 29.47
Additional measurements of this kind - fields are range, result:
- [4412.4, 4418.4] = 28.59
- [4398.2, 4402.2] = 26.66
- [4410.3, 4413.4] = 31.14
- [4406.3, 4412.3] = 27.06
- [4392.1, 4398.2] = 25.49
